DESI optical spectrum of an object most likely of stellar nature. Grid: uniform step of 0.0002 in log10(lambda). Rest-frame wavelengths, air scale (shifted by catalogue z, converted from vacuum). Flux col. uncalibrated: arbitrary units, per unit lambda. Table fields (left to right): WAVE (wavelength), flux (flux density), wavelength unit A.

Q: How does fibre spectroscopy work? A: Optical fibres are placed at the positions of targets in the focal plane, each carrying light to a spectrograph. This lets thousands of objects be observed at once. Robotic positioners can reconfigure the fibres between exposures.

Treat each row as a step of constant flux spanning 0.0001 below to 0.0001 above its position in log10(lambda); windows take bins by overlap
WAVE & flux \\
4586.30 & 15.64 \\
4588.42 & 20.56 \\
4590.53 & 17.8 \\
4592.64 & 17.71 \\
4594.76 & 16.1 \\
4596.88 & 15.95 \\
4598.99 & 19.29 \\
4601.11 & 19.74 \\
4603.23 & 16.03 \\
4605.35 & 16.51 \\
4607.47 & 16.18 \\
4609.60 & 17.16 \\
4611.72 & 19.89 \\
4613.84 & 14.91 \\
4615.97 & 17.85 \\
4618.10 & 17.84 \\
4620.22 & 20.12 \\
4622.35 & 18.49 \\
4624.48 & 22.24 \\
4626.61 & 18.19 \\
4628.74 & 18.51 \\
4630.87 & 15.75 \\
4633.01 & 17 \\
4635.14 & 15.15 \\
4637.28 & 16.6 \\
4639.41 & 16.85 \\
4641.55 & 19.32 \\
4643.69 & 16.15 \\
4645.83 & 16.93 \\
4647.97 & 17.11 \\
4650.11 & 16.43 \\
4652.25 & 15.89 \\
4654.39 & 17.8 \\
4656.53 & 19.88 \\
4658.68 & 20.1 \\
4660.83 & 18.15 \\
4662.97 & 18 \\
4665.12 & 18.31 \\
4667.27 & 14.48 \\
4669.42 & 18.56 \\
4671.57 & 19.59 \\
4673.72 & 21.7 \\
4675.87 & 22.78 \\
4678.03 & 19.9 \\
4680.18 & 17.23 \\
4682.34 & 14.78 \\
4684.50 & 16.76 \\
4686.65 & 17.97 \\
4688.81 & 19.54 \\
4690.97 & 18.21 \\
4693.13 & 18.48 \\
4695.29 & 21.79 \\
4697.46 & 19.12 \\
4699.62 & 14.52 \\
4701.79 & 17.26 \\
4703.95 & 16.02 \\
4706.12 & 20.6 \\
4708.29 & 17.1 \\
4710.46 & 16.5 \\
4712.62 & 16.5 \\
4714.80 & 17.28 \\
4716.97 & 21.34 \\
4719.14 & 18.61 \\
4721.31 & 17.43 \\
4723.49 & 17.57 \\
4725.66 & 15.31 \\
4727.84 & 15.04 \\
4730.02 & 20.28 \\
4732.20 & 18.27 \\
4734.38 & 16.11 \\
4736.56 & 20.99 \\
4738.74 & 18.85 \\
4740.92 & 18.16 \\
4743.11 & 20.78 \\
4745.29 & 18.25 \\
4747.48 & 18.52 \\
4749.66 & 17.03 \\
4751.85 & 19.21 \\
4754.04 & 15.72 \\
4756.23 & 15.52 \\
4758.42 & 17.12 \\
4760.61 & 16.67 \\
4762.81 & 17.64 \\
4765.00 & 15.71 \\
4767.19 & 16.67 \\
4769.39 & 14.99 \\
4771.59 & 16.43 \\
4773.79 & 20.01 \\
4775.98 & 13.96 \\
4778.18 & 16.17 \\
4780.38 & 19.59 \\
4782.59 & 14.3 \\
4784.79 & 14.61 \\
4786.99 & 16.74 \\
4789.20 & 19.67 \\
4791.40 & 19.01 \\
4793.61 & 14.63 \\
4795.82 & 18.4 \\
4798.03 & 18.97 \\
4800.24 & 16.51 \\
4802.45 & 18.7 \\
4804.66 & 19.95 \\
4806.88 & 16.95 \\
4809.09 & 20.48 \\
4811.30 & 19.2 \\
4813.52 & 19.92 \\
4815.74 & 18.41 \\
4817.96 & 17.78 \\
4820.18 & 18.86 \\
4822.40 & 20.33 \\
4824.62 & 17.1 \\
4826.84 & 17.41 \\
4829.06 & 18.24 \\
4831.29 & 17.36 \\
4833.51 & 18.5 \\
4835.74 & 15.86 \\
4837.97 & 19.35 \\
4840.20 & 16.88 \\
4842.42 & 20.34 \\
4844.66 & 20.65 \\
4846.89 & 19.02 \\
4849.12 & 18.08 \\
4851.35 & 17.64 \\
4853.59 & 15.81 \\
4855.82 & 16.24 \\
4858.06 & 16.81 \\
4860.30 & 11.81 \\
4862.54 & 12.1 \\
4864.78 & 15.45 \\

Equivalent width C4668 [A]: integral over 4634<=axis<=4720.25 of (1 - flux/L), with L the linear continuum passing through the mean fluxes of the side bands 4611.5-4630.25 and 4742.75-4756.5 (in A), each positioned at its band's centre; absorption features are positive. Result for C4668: 1.22 A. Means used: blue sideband 18.6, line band 18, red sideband 17.9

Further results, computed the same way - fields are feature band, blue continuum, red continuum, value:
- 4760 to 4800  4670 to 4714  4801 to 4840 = 3.27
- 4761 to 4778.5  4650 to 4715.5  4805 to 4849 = 1.83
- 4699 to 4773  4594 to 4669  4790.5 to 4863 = 0.92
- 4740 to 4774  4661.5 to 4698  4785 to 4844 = 2.02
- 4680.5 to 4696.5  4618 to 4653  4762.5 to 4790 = -0.91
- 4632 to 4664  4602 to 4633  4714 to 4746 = 0.93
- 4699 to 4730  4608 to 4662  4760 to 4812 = 0.29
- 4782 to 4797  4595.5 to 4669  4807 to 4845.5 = 1.25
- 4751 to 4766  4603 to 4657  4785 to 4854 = 1.04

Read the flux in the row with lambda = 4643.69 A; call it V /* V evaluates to 16.15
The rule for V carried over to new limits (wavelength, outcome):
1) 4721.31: 17.43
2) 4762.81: 17.64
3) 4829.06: 18.24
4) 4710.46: 16.5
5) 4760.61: 16.67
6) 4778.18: 16.17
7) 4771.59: 16.43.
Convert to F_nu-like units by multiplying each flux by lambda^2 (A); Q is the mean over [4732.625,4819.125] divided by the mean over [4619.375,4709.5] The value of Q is 1.02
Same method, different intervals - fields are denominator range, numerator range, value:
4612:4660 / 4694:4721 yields 1.05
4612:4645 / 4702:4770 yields 1.04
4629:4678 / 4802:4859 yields 1.10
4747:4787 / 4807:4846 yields 1.15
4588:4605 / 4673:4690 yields 1.10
